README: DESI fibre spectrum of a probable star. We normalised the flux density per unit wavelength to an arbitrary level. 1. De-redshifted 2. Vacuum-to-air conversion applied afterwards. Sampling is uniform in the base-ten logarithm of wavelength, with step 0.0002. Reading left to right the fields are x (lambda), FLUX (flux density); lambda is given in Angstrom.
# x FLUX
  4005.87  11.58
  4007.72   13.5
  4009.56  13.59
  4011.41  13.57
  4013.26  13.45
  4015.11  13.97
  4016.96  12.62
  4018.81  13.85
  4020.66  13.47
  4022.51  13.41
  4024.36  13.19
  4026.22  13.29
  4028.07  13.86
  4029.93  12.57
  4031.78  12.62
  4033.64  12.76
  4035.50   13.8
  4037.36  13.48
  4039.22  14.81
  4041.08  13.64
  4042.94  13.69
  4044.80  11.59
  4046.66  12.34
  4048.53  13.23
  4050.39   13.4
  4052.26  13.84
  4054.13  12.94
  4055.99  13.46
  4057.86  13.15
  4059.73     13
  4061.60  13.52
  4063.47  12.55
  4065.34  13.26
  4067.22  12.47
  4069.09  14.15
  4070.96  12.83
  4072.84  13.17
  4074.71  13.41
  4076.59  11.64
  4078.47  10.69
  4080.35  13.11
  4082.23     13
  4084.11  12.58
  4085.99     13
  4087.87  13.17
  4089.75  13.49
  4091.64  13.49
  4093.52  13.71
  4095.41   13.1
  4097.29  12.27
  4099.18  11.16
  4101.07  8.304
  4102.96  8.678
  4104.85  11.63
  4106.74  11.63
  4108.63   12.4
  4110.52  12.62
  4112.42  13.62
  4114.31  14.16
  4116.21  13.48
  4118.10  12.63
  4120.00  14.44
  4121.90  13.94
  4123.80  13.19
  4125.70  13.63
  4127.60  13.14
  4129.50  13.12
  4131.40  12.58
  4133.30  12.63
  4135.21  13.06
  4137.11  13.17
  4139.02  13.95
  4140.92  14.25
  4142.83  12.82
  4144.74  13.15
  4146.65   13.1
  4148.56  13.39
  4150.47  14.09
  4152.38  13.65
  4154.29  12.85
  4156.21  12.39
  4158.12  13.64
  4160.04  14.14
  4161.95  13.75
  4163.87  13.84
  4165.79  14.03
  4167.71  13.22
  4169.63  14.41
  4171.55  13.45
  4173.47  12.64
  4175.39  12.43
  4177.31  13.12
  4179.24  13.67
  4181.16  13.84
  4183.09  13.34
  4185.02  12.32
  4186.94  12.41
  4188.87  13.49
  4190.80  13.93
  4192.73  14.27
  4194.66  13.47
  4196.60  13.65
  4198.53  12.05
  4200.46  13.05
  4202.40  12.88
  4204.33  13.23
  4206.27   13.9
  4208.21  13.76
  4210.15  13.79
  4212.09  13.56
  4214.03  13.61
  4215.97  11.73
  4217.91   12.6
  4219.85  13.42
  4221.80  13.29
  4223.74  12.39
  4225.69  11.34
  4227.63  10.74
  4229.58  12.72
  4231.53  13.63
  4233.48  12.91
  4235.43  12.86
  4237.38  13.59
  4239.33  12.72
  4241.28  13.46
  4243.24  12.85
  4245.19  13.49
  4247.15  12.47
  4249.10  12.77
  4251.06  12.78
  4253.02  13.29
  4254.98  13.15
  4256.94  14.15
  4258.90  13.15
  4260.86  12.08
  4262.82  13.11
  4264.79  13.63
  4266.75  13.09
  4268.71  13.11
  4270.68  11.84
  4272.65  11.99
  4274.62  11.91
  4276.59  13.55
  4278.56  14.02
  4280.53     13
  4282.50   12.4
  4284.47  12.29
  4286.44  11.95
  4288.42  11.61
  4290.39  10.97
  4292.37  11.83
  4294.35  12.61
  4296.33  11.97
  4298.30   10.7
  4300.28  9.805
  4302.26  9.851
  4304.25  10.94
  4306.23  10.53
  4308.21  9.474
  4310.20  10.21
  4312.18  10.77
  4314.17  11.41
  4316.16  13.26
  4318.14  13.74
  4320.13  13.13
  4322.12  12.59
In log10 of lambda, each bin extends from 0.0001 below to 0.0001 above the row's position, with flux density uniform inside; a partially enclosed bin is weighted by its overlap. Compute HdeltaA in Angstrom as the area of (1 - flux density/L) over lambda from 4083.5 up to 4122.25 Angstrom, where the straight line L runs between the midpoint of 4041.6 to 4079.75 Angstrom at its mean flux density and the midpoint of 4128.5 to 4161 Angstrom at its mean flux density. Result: 1.7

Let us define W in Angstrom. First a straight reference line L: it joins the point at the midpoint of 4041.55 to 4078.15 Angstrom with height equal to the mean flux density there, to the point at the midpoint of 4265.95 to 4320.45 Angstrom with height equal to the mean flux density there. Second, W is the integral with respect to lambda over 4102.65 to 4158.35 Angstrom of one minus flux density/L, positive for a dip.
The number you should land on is -1.9 Angstrom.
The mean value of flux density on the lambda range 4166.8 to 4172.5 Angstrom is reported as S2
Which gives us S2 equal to 13.7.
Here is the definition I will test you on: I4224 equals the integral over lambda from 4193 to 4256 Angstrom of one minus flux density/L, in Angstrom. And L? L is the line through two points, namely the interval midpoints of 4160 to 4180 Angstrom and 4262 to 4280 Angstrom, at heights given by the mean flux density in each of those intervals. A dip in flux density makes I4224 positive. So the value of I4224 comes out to 0.9 Angstrom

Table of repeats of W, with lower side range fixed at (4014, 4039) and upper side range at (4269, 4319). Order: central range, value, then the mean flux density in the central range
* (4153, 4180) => -1.96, 13.4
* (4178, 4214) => -3.10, 13.4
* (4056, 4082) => 0.43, 12.9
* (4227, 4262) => -2.74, 13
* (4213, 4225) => -0.63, 12.8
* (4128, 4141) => -0.51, 13.2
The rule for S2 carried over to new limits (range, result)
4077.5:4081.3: 11.9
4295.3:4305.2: 10.7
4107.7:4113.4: 12.9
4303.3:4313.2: 10.4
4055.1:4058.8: 13.3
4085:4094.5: 13.4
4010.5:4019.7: 13.5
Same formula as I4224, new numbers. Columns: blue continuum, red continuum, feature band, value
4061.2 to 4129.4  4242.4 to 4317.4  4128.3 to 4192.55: -4.27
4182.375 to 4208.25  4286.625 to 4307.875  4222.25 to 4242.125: -0.31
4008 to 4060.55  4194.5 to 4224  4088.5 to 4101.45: 0.83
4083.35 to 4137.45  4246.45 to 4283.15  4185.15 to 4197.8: -0.61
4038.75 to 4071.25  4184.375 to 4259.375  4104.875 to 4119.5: 0.28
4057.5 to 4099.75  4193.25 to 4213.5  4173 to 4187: 0.26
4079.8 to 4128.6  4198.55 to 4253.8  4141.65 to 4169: -1.42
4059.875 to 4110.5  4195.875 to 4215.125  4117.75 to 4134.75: -0.73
